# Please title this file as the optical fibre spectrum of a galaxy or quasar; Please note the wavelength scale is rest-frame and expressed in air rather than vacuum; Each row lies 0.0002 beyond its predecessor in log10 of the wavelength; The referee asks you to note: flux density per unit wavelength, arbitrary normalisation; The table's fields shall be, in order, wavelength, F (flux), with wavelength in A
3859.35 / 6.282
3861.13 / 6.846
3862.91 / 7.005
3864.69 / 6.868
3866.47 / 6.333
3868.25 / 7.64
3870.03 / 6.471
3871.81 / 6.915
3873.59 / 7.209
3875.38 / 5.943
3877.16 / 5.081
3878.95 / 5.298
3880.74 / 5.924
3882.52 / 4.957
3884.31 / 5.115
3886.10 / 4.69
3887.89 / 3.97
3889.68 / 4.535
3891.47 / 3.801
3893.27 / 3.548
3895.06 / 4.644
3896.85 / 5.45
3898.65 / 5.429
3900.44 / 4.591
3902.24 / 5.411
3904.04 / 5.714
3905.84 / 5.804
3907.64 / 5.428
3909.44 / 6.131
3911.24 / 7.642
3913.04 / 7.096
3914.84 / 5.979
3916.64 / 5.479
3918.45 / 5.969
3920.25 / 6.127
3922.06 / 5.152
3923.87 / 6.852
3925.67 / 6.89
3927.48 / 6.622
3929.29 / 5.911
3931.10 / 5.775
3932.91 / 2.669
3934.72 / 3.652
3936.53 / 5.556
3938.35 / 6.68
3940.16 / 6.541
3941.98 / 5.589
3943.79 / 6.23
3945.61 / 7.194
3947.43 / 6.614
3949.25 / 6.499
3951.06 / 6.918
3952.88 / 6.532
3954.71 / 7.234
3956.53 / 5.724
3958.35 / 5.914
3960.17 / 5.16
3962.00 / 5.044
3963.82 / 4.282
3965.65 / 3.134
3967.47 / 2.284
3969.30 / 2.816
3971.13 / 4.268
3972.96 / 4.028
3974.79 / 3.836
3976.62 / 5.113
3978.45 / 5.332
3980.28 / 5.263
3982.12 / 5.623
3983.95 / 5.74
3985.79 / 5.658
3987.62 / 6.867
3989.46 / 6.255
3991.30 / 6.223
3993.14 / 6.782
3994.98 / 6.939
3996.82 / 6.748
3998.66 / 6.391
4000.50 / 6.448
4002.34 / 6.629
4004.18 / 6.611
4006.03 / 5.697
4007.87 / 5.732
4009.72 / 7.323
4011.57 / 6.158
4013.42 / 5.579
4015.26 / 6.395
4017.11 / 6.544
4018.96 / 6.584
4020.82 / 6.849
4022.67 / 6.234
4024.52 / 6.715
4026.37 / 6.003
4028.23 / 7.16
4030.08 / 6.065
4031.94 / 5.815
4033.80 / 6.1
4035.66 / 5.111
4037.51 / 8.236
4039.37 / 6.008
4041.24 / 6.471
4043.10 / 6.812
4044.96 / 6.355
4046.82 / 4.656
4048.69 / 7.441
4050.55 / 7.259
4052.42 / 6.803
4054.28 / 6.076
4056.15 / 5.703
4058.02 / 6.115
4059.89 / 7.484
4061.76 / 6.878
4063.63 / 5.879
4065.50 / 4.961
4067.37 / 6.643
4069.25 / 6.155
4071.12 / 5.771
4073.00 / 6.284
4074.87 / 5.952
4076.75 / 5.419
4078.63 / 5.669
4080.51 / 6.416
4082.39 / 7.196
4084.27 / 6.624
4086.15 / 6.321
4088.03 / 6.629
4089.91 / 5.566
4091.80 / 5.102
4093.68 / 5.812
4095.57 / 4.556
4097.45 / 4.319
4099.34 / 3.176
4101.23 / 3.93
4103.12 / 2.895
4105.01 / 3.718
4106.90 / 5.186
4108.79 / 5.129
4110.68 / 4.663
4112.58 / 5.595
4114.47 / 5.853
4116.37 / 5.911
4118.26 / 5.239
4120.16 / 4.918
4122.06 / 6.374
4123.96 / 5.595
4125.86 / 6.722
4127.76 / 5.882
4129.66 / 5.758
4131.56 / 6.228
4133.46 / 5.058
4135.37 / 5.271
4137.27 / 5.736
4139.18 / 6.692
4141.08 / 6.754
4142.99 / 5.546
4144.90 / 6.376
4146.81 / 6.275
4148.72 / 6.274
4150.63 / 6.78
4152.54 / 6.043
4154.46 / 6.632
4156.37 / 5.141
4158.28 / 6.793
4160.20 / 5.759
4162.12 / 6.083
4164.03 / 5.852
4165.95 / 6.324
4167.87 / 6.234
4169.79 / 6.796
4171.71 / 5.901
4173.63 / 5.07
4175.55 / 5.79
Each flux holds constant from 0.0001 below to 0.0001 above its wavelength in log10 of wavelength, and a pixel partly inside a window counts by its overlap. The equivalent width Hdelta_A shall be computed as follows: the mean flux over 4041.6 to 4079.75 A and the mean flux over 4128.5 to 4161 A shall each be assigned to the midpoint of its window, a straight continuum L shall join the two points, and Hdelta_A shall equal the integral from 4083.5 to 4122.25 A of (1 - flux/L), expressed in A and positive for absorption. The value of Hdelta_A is 6.7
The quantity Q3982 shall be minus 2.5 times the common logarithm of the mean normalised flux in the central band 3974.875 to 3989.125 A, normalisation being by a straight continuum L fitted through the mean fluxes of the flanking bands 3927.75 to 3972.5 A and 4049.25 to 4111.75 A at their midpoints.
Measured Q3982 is -0.03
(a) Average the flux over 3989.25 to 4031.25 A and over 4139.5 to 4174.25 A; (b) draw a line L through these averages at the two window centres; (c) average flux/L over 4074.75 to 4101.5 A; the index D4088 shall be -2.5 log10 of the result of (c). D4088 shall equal 0.14 mag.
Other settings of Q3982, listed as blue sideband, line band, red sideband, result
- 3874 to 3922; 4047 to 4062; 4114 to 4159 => -0.144 mag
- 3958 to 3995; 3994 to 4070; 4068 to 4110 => -0.226 mag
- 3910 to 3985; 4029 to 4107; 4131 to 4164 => 0.000 mag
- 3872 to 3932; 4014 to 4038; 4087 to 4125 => -0.217 mag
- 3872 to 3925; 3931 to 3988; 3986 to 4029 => 0.143 mag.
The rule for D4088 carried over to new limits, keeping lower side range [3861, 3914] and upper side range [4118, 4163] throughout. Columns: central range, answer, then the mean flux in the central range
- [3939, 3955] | -0.14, 6.57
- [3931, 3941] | 0.13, 5.09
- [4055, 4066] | -0.05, 6.21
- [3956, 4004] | 0.09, 5.35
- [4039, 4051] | -0.09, 6.41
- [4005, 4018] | -0.06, 6.21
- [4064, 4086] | -0.03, 6.1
